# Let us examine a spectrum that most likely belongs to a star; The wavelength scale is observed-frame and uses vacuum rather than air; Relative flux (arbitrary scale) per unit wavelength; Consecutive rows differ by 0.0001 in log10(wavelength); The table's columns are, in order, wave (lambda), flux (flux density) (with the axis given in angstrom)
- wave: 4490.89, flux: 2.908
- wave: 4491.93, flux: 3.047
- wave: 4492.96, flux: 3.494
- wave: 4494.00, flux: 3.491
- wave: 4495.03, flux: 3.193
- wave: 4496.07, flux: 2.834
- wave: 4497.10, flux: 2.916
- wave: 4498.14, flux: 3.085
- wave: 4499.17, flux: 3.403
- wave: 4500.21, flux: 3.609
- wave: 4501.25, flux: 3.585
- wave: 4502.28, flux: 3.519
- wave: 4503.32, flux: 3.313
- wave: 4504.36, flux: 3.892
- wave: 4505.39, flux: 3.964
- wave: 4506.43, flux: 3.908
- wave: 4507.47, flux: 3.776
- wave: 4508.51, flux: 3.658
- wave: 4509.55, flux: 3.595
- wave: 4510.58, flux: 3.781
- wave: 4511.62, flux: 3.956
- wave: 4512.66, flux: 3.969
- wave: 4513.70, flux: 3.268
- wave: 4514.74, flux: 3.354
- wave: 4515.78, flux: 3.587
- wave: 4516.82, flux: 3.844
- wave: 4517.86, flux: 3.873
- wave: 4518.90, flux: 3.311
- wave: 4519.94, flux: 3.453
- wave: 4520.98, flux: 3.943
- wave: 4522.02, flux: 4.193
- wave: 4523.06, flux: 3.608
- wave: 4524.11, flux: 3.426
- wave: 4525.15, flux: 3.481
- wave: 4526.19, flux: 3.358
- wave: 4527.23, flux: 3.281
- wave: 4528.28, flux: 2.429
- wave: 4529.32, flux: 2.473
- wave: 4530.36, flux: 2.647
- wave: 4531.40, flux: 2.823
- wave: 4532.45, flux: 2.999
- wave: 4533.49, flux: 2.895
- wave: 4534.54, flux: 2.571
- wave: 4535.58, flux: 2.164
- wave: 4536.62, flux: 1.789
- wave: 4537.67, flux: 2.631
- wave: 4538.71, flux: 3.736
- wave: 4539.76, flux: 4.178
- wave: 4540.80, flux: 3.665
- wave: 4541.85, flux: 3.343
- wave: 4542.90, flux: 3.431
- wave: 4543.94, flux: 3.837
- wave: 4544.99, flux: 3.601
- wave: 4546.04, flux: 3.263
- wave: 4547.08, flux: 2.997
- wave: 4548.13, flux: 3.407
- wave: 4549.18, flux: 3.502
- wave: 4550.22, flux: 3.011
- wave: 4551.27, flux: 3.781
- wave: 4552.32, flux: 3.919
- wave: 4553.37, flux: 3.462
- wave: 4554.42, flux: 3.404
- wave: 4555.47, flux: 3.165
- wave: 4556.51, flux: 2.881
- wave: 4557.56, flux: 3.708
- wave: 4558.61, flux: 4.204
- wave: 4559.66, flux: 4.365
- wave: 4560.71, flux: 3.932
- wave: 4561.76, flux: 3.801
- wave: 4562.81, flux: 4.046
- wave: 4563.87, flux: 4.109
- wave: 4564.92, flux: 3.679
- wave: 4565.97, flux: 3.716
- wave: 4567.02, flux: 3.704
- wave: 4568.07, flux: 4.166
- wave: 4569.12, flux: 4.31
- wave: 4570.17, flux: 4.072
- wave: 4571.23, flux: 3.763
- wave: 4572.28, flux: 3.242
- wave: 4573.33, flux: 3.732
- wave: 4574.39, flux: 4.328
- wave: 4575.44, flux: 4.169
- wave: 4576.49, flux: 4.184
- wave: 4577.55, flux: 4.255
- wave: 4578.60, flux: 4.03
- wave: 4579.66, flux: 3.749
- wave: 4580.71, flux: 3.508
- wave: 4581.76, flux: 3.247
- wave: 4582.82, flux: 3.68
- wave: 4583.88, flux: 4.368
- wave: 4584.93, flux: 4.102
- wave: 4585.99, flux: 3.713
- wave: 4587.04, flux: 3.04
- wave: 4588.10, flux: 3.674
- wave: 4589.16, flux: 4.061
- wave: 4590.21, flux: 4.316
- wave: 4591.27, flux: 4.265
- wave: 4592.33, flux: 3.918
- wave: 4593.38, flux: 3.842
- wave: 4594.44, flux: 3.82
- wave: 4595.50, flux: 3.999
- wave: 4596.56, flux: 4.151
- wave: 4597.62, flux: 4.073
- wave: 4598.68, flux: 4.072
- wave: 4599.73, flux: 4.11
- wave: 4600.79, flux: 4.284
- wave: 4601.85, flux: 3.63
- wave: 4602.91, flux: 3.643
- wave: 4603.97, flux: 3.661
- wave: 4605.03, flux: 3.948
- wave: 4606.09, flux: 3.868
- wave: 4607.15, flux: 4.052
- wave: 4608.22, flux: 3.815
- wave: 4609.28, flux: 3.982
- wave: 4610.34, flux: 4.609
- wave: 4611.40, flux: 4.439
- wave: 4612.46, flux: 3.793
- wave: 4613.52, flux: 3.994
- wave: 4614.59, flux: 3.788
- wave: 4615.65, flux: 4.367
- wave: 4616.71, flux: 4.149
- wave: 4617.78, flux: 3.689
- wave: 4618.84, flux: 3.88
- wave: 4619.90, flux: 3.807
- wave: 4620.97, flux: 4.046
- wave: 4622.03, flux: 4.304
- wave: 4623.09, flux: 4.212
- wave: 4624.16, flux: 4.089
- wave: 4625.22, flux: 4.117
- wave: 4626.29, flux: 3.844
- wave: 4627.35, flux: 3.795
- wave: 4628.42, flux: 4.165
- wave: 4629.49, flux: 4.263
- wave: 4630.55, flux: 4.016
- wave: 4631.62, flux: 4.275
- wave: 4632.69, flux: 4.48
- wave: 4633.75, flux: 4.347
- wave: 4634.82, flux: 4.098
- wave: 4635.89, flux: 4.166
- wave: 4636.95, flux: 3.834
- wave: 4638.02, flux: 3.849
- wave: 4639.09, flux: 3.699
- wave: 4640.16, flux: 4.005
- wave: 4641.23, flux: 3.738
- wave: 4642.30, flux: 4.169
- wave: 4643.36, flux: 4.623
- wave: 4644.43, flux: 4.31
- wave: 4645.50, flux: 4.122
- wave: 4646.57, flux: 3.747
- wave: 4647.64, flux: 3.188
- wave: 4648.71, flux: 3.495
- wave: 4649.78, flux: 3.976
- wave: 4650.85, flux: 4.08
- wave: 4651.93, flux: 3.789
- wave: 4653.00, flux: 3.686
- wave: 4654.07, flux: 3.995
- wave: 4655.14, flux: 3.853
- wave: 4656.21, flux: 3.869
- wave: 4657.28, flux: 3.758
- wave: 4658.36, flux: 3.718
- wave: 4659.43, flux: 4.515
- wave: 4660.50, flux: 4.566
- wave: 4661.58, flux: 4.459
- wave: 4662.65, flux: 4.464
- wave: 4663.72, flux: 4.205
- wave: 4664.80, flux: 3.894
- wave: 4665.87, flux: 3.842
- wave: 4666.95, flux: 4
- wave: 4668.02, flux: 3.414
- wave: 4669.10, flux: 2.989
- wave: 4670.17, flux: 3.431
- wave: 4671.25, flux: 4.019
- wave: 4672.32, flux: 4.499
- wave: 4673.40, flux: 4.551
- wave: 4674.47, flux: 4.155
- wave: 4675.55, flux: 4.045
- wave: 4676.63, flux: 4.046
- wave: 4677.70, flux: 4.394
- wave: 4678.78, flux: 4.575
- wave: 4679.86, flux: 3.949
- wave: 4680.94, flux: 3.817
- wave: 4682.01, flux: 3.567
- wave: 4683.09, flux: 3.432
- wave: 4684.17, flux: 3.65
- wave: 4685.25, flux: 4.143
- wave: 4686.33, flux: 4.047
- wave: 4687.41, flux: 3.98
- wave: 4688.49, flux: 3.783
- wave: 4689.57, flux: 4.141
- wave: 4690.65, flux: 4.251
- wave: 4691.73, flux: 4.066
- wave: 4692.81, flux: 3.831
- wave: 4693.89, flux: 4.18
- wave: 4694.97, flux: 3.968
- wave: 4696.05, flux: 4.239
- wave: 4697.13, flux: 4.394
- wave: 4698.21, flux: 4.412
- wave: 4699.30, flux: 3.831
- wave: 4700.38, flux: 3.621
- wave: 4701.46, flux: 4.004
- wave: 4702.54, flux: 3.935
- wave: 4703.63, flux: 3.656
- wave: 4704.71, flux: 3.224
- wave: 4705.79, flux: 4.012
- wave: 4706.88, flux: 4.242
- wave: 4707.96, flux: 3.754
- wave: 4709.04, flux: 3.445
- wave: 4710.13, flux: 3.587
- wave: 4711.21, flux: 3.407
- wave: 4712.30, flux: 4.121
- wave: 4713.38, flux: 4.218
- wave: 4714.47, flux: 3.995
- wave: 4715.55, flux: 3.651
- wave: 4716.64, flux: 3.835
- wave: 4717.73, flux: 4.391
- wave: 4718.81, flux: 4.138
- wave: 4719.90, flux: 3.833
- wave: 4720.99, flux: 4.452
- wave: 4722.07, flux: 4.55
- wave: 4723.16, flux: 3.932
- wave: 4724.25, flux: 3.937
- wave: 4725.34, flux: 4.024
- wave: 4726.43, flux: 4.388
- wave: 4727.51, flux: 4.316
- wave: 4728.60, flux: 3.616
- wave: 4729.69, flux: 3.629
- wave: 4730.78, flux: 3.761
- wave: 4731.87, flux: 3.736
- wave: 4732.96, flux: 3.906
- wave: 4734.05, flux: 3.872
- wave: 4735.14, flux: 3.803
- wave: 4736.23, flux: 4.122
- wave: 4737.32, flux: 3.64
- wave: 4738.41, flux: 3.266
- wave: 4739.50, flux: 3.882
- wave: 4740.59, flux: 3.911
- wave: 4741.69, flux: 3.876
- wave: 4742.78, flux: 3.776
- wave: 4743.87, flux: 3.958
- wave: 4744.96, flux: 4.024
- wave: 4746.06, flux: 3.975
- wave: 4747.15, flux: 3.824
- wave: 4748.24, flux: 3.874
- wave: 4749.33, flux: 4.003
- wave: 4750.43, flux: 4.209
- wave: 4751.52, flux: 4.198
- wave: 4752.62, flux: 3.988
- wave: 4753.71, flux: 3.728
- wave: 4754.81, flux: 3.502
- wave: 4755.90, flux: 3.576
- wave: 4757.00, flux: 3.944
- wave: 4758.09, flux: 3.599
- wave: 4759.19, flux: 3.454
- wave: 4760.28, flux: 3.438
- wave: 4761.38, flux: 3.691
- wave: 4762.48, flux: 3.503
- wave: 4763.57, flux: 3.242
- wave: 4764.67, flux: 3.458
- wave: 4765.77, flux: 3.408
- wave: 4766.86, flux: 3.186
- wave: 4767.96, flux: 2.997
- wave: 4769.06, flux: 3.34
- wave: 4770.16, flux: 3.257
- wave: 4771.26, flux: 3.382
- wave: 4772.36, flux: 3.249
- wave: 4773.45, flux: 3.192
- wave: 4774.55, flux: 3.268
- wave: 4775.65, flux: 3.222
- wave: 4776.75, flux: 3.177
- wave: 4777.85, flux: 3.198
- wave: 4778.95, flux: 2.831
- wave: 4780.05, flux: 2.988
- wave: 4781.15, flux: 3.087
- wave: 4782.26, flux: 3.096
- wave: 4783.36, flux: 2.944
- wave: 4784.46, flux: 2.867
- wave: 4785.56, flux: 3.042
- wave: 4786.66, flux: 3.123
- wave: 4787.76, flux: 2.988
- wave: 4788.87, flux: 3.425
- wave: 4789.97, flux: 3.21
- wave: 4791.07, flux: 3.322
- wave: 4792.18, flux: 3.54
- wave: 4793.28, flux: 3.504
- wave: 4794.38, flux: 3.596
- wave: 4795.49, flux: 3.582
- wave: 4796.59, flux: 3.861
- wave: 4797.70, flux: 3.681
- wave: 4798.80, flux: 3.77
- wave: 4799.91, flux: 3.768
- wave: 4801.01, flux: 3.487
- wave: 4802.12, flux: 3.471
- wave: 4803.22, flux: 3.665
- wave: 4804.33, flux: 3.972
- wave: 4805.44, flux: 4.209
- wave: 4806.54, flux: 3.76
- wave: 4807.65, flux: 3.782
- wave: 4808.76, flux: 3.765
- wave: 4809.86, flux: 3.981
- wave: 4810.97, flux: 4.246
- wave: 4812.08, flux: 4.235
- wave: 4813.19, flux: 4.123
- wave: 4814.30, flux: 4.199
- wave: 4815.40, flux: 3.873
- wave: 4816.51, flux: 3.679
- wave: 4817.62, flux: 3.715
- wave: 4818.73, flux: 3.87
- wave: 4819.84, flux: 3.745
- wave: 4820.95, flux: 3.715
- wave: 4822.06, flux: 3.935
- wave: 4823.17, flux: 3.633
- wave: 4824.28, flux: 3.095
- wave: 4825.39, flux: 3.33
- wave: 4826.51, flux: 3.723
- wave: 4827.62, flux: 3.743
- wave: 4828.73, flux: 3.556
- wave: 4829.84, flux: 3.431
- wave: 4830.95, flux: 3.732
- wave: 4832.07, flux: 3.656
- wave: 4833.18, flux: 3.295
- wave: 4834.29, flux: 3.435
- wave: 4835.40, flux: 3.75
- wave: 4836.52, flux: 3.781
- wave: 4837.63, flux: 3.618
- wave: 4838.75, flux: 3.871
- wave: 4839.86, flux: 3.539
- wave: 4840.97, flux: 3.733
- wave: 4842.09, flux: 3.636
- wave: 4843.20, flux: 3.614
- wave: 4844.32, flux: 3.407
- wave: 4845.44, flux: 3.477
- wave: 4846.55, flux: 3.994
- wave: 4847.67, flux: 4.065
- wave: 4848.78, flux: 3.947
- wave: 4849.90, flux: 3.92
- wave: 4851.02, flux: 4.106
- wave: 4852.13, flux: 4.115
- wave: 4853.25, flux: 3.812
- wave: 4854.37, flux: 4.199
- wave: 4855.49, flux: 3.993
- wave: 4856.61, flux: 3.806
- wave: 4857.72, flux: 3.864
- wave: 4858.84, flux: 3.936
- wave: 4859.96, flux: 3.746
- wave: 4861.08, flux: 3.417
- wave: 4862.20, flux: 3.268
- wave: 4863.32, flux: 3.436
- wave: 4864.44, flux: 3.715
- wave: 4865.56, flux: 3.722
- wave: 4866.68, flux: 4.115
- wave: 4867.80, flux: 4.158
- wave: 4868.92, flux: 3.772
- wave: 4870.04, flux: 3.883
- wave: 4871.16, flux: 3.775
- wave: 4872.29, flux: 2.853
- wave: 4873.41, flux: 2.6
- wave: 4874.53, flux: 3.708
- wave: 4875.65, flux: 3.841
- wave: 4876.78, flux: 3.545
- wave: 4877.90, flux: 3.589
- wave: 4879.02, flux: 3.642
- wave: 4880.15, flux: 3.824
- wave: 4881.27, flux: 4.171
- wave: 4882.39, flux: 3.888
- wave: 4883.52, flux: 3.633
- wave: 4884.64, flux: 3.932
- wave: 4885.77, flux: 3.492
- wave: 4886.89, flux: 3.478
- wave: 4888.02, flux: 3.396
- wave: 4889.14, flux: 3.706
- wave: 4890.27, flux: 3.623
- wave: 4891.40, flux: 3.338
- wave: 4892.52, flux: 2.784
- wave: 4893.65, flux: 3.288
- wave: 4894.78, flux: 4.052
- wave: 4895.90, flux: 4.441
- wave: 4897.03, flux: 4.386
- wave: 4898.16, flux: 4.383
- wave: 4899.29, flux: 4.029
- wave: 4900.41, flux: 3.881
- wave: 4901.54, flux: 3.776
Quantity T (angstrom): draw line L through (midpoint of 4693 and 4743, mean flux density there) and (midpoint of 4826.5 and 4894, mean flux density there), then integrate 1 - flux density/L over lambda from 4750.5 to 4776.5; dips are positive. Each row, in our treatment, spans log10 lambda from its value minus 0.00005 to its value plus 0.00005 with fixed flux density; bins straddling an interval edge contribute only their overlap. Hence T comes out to 2.5 angstrom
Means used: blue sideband 3.92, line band 3.48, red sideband 3.67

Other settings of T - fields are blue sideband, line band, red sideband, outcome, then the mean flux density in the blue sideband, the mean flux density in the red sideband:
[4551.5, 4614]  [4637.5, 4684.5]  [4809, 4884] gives -1.4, 3.89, 3.74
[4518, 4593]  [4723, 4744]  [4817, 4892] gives -1.3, 3.57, 3.69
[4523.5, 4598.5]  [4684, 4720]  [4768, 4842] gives -3.9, 3.59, 3.54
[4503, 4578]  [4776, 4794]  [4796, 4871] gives 2.8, 3.55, 3.77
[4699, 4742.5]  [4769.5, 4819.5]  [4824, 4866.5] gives 3.4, 3.89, 3.7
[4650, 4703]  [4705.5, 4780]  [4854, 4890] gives 3.2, 4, 3.69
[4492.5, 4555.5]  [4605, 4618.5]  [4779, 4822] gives -2.3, 3.38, 3.6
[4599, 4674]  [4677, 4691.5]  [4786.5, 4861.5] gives -0.2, 4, 3.72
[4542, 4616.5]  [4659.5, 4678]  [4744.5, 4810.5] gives -1.9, 3.84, 3.51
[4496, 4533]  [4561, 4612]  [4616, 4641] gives -1.4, 3.45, 4.05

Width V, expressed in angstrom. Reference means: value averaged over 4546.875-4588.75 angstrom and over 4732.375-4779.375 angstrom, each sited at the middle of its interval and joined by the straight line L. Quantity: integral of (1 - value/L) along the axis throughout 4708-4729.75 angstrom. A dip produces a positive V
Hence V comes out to -2.0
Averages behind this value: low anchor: 3.76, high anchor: 3.61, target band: 3.98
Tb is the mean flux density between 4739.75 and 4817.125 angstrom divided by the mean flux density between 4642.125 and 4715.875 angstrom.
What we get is 0.9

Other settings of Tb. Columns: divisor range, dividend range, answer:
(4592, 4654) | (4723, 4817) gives 0.91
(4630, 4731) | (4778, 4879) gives 0.91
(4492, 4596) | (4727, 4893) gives 1.02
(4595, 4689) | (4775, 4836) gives 0.89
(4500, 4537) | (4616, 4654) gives 1.19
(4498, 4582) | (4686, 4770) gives 1.09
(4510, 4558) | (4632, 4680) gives 1.20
